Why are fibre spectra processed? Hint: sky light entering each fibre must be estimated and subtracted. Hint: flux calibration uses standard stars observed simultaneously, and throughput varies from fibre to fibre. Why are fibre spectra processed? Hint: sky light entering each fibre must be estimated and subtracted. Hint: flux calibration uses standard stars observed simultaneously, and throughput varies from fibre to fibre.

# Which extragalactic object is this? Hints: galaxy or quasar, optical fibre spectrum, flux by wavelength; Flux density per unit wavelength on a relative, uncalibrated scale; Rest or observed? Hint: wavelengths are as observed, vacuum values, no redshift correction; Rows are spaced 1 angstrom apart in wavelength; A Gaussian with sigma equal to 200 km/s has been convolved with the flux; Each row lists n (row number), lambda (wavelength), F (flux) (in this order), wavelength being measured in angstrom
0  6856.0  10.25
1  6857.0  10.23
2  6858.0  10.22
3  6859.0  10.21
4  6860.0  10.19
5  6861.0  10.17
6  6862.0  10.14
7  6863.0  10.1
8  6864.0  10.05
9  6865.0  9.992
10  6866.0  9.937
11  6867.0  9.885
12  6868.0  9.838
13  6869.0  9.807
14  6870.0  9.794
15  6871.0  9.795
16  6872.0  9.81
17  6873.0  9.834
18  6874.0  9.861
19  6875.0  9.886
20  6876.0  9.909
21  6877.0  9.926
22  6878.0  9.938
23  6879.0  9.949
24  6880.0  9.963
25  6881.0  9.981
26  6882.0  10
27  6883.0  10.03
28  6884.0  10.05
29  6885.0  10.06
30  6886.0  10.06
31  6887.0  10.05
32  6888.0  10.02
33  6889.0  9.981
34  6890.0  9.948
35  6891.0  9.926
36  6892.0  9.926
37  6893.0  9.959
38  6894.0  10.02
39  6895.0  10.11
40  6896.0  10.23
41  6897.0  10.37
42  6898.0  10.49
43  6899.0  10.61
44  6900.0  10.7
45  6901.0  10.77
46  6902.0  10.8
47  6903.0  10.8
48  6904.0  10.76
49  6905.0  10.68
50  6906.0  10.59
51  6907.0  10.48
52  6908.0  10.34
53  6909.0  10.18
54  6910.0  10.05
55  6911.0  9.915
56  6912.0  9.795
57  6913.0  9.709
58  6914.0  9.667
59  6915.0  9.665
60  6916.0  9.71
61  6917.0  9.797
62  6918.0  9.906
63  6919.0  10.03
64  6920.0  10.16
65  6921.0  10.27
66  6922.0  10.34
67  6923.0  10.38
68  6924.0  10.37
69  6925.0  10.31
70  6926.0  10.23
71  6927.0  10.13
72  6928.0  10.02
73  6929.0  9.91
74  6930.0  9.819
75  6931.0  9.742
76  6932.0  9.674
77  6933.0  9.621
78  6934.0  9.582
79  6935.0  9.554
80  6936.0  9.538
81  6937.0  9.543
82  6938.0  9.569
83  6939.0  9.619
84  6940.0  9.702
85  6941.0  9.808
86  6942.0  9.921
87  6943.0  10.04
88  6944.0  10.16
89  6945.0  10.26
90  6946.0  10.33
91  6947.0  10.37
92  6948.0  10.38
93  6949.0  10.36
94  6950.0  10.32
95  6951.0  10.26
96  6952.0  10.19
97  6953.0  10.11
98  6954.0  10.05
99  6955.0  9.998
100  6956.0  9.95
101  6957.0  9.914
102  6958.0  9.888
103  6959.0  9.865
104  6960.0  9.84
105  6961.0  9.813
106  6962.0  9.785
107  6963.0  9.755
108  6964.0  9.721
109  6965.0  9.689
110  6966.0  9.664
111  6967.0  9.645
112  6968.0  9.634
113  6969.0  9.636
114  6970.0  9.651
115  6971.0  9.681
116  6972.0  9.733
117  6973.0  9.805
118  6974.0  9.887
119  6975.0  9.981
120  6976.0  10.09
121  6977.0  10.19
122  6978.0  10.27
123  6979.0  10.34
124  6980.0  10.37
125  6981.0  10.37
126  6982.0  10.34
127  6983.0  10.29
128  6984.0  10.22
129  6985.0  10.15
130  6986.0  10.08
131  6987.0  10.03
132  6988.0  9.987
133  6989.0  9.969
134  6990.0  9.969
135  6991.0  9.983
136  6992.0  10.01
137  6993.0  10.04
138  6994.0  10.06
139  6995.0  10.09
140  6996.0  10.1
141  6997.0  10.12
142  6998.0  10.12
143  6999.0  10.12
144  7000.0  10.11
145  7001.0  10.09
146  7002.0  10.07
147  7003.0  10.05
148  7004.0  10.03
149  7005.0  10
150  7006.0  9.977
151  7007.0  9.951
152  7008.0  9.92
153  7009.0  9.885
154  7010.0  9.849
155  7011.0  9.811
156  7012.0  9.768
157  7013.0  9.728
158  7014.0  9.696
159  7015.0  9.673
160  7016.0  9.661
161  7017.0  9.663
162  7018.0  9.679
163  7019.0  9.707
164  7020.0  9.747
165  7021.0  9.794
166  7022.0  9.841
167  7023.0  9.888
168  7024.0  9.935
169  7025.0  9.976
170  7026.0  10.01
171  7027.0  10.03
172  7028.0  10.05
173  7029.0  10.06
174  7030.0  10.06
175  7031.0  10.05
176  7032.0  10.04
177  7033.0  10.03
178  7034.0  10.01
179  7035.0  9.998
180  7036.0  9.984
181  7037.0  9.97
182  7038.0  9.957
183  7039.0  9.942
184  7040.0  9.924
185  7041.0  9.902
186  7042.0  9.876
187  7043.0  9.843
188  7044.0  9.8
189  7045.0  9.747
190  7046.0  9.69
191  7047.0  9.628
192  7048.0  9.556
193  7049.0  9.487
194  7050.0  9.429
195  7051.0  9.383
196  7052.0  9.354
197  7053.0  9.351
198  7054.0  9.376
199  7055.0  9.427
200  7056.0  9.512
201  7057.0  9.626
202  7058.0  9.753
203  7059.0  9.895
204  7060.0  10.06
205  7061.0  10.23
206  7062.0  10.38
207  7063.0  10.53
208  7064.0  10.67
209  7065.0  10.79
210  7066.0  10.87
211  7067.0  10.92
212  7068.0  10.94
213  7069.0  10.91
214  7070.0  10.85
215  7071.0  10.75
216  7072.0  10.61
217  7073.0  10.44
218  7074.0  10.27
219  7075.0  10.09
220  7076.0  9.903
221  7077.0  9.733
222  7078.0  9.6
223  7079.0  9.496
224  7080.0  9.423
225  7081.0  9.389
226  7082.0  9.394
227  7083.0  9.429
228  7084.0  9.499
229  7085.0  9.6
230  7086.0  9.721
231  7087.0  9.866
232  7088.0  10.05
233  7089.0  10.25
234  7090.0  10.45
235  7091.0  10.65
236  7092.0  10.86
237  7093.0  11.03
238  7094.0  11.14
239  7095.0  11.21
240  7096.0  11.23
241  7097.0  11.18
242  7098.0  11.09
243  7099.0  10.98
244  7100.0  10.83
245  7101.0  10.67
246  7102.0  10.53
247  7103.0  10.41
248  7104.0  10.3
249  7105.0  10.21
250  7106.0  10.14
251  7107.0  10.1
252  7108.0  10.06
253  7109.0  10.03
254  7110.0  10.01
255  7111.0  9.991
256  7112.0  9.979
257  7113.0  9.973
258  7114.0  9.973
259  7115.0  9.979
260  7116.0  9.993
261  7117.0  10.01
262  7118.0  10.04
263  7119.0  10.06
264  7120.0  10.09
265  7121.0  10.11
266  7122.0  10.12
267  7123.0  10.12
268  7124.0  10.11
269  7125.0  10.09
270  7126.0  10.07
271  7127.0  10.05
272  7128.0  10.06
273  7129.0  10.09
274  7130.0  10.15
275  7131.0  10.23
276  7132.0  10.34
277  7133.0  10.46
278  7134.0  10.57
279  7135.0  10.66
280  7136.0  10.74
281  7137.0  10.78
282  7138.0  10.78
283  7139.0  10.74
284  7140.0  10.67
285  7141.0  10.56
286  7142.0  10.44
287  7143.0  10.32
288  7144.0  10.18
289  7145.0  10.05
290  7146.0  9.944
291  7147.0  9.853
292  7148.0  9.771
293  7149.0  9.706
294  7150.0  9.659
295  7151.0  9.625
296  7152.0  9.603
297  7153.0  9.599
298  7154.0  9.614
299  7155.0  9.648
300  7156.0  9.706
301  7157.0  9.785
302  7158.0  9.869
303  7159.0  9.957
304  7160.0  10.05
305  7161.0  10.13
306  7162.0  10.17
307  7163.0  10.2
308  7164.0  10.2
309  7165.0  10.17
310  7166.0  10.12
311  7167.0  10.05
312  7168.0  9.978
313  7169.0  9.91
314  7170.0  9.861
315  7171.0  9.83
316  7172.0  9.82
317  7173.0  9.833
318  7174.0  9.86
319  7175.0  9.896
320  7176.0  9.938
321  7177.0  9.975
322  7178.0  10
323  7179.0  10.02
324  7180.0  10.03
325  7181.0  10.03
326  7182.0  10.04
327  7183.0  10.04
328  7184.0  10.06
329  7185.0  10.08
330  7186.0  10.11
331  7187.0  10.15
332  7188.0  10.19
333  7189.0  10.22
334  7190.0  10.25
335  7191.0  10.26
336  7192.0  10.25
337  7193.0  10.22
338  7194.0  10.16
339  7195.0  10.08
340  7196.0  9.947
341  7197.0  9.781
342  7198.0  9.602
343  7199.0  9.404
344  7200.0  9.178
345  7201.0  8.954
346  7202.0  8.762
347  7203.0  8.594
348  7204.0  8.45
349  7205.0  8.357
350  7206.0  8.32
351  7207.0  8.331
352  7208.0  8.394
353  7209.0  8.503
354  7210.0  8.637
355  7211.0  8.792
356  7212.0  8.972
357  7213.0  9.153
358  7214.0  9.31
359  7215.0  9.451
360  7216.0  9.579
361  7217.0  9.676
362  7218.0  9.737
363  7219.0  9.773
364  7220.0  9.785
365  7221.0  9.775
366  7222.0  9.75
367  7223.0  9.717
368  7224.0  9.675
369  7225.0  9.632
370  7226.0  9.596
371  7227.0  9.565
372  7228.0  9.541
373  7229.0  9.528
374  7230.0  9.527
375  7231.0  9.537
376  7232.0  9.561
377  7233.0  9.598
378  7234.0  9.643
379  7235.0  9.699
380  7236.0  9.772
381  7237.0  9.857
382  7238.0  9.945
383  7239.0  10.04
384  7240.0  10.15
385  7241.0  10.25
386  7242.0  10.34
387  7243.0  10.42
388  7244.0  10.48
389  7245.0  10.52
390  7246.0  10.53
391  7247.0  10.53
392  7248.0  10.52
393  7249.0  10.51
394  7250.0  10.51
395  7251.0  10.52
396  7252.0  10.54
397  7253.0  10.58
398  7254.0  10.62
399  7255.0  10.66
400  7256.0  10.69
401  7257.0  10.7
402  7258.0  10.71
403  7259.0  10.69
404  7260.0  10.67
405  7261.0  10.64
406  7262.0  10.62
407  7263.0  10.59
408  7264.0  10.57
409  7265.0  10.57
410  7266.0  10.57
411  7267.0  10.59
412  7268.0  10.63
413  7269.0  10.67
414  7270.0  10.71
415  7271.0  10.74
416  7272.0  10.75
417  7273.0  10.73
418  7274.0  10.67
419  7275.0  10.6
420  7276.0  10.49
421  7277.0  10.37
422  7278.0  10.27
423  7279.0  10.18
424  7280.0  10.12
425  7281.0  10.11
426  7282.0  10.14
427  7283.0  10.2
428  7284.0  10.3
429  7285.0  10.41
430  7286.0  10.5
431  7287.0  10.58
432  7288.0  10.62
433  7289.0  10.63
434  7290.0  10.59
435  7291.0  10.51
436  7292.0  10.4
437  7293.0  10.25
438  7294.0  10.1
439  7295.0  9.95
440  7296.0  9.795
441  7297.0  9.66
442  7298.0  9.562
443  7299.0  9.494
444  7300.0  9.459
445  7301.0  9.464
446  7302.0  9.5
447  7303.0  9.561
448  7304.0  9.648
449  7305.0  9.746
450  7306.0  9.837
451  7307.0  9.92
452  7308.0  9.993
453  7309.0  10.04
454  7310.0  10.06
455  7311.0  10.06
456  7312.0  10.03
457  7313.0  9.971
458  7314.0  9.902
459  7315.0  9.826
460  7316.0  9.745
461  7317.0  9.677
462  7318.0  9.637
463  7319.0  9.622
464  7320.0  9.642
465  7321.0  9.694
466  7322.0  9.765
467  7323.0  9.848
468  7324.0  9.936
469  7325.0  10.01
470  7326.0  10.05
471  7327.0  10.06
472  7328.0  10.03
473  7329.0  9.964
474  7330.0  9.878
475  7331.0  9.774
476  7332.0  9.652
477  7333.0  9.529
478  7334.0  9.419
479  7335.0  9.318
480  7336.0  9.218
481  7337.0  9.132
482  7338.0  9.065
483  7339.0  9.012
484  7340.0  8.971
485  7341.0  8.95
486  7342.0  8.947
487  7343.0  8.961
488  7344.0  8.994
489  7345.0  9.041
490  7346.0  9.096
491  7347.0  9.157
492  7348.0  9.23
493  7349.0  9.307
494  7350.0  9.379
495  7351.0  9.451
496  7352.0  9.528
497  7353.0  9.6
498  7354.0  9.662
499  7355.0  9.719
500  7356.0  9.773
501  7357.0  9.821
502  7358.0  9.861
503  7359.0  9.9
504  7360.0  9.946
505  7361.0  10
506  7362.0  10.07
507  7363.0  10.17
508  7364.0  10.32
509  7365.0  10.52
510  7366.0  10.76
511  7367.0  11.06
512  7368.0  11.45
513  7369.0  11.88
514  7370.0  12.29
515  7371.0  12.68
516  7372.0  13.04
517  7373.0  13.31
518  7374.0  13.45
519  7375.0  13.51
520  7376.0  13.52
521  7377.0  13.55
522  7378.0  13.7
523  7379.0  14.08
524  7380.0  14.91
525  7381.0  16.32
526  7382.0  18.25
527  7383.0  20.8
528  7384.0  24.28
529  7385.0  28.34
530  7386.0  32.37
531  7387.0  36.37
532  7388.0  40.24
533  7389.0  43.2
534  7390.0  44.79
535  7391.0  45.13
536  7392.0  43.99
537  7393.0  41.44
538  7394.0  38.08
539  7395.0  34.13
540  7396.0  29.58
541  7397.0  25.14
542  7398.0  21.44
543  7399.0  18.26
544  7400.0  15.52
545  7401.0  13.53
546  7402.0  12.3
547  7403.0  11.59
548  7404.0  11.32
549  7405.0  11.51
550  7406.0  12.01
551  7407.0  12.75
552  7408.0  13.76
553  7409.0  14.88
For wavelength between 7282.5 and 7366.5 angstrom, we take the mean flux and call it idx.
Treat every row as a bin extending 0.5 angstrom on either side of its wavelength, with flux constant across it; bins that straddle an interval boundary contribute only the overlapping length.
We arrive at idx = 9.78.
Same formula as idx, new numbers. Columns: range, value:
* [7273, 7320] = 10.1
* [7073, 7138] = 10.2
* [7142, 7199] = 9.97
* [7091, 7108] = 10.7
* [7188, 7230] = 9.42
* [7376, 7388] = 21.7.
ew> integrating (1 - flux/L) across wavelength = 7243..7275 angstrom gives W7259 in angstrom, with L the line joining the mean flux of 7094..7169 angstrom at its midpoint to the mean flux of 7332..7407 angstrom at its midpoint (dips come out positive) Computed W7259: 6.6 angstrom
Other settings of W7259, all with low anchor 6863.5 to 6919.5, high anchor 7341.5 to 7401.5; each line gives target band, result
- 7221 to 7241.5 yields 7.54 angstrom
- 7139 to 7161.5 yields 6.63 angstrom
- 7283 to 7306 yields 8.91 angstrom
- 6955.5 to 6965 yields 1.13 angstrom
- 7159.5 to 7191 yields 9.70 angstrom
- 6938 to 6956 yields 1.41 angstrom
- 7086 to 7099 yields 2.46 angstrom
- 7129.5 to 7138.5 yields 2.17 angstrom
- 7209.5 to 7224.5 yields 5.65 angstrom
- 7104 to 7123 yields 4.90 angstrom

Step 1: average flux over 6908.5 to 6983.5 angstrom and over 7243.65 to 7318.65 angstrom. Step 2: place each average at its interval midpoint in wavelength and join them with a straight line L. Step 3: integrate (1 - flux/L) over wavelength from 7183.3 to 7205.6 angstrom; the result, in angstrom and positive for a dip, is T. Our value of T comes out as 1.12 angstrom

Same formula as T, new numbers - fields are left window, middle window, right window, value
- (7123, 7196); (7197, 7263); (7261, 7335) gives 2.2 angstrom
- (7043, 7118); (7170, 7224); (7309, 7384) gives 4.2 angstrom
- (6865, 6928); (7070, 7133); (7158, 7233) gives -2.6 angstrom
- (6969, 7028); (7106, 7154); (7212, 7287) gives -0.2 angstrom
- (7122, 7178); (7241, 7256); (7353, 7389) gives 2.4 angstrom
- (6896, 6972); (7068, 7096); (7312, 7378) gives -0.3 angstrom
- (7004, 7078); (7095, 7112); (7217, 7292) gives -0.7 angstrom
